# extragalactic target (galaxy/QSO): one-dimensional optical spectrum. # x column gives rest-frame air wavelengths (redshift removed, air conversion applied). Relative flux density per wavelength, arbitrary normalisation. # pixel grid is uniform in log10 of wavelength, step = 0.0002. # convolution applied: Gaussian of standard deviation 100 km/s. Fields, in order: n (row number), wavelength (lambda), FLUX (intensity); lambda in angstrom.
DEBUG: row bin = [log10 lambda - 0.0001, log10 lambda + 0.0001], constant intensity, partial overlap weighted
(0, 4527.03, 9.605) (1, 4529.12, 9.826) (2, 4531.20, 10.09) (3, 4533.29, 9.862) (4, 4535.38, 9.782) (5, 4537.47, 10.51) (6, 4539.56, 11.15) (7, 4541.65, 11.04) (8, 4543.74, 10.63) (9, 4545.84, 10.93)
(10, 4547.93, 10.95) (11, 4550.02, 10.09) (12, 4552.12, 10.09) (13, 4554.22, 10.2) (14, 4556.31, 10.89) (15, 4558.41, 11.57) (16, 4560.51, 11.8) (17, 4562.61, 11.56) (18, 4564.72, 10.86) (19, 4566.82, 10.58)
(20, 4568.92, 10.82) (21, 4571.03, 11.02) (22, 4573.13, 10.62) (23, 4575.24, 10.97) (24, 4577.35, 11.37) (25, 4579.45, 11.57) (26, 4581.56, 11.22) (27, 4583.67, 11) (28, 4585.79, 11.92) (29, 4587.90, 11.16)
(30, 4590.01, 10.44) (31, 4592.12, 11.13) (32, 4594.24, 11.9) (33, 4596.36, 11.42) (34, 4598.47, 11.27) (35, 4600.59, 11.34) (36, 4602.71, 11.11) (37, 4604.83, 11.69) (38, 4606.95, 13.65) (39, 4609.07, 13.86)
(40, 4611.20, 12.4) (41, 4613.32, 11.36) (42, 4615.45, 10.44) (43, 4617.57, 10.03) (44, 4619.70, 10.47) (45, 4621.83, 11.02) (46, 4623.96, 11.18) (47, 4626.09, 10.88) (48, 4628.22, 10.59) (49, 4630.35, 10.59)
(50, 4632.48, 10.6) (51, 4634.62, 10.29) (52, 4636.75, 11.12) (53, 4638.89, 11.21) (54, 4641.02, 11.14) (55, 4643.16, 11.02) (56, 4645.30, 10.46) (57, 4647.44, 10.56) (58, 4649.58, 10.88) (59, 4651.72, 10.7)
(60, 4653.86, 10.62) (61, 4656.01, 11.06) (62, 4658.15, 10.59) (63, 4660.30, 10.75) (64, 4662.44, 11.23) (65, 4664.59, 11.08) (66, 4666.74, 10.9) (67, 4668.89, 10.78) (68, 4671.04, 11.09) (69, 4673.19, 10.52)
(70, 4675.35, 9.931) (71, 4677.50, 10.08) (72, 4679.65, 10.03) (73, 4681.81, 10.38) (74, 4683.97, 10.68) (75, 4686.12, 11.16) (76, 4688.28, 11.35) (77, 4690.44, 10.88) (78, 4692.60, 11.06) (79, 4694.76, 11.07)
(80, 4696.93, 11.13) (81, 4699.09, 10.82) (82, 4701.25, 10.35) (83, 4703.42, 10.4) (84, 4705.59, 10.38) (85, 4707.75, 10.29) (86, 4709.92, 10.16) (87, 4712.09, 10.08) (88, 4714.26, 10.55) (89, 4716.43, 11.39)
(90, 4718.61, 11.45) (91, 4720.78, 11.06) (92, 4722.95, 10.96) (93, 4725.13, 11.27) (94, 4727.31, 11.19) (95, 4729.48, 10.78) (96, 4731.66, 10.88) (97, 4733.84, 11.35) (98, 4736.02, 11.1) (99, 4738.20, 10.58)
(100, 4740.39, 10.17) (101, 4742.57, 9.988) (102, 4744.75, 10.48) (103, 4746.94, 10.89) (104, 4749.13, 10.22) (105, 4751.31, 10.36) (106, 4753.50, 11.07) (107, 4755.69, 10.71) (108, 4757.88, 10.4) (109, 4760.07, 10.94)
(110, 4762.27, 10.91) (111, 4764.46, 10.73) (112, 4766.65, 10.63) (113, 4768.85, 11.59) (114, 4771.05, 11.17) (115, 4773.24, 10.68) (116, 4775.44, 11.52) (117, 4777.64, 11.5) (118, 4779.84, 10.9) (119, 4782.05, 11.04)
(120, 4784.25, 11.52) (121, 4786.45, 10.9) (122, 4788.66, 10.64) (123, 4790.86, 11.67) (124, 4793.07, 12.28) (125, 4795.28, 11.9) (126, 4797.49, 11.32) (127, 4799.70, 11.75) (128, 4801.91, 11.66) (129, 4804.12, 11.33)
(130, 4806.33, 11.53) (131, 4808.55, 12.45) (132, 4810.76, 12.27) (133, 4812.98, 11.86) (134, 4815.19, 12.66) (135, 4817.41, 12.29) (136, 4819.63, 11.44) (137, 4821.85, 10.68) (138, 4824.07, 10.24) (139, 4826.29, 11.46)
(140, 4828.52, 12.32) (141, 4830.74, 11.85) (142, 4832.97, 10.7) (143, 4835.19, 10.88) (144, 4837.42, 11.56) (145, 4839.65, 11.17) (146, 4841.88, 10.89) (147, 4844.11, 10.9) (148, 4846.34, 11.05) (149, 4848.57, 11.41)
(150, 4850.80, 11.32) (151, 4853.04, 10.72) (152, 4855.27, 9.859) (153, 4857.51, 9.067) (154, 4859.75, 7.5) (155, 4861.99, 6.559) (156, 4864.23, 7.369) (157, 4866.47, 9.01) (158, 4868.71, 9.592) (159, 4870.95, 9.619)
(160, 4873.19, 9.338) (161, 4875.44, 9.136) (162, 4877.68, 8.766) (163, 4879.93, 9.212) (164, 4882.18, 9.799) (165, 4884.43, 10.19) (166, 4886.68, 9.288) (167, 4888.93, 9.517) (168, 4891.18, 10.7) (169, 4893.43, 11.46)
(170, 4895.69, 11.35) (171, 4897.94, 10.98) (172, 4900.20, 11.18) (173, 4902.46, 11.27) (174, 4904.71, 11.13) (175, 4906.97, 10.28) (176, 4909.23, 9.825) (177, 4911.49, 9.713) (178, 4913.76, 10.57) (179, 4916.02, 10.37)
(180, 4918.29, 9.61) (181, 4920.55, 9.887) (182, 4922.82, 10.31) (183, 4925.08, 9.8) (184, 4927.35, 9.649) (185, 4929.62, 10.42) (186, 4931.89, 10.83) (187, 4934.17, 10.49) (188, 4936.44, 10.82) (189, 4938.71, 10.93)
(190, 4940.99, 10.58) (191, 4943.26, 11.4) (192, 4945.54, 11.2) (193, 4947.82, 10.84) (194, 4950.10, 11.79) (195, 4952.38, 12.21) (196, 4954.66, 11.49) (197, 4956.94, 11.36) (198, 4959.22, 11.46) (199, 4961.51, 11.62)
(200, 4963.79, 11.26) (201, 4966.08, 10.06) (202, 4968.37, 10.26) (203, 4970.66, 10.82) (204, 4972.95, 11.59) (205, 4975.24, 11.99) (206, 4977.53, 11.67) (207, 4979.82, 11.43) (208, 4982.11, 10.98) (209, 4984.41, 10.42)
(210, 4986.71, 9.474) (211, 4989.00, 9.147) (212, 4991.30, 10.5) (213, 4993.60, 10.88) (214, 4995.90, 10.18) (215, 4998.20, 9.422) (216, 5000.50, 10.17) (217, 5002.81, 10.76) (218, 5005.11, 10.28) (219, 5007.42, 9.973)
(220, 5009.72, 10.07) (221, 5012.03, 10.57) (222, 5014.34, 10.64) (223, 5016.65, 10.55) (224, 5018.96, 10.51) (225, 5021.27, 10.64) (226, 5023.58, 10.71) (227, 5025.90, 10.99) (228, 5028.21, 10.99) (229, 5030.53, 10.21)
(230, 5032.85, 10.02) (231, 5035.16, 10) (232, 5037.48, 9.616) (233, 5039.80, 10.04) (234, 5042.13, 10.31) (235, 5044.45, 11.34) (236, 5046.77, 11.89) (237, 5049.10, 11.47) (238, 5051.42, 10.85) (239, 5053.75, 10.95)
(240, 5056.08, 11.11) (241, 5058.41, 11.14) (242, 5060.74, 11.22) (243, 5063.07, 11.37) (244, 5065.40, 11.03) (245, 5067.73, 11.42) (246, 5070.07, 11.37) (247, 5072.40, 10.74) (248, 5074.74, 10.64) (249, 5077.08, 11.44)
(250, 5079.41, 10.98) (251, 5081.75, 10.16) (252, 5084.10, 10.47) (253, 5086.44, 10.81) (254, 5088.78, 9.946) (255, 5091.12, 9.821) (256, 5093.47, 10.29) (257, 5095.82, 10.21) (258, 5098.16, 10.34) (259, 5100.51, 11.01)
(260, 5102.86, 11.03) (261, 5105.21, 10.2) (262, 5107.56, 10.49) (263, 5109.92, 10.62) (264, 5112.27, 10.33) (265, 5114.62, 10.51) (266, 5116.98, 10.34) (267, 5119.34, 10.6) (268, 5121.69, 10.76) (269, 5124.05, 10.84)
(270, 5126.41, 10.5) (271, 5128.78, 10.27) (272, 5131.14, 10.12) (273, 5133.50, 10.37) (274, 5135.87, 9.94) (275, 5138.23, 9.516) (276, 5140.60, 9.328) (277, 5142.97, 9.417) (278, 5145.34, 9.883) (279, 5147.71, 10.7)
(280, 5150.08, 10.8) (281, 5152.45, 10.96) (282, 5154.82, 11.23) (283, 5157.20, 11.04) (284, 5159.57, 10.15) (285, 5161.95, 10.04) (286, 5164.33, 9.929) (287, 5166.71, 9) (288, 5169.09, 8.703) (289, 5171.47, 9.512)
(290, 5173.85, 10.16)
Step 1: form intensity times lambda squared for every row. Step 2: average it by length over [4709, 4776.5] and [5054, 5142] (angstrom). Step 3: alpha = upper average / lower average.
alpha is 1.13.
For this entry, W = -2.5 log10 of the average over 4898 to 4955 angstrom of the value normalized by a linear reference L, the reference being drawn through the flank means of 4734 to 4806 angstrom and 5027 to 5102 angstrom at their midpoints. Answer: 0.02 mag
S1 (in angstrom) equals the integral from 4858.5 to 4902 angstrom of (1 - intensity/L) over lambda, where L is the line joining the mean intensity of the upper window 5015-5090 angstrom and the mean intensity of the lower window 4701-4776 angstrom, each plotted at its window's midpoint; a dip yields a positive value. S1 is 5.0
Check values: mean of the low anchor 10.8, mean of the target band 9.53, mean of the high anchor 10.8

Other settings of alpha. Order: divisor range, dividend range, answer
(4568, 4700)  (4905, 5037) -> 1.11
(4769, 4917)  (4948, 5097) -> 1.08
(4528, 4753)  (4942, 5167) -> 1.16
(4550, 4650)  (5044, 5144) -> 1.17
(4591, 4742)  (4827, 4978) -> 1.06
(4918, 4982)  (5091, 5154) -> 1.01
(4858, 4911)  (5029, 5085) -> 1.20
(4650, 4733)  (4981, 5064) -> 1.12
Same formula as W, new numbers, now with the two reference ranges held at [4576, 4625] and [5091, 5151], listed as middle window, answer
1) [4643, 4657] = 0.058 mag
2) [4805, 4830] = -0.074 mag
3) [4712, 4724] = 0.019 mag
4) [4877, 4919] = 0.052 mag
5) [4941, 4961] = -0.073 mag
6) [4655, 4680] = 0.059 mag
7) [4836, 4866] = 0.100 mag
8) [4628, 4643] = 0.052 mag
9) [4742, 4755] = 0.059 mag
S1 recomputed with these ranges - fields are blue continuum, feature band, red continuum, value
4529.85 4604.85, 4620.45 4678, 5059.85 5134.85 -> 0.6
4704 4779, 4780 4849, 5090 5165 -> -4.8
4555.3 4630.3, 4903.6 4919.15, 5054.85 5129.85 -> 1.0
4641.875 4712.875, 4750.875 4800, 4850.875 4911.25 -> -4.3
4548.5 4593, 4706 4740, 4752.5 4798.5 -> 0.8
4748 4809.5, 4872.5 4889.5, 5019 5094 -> 2.5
